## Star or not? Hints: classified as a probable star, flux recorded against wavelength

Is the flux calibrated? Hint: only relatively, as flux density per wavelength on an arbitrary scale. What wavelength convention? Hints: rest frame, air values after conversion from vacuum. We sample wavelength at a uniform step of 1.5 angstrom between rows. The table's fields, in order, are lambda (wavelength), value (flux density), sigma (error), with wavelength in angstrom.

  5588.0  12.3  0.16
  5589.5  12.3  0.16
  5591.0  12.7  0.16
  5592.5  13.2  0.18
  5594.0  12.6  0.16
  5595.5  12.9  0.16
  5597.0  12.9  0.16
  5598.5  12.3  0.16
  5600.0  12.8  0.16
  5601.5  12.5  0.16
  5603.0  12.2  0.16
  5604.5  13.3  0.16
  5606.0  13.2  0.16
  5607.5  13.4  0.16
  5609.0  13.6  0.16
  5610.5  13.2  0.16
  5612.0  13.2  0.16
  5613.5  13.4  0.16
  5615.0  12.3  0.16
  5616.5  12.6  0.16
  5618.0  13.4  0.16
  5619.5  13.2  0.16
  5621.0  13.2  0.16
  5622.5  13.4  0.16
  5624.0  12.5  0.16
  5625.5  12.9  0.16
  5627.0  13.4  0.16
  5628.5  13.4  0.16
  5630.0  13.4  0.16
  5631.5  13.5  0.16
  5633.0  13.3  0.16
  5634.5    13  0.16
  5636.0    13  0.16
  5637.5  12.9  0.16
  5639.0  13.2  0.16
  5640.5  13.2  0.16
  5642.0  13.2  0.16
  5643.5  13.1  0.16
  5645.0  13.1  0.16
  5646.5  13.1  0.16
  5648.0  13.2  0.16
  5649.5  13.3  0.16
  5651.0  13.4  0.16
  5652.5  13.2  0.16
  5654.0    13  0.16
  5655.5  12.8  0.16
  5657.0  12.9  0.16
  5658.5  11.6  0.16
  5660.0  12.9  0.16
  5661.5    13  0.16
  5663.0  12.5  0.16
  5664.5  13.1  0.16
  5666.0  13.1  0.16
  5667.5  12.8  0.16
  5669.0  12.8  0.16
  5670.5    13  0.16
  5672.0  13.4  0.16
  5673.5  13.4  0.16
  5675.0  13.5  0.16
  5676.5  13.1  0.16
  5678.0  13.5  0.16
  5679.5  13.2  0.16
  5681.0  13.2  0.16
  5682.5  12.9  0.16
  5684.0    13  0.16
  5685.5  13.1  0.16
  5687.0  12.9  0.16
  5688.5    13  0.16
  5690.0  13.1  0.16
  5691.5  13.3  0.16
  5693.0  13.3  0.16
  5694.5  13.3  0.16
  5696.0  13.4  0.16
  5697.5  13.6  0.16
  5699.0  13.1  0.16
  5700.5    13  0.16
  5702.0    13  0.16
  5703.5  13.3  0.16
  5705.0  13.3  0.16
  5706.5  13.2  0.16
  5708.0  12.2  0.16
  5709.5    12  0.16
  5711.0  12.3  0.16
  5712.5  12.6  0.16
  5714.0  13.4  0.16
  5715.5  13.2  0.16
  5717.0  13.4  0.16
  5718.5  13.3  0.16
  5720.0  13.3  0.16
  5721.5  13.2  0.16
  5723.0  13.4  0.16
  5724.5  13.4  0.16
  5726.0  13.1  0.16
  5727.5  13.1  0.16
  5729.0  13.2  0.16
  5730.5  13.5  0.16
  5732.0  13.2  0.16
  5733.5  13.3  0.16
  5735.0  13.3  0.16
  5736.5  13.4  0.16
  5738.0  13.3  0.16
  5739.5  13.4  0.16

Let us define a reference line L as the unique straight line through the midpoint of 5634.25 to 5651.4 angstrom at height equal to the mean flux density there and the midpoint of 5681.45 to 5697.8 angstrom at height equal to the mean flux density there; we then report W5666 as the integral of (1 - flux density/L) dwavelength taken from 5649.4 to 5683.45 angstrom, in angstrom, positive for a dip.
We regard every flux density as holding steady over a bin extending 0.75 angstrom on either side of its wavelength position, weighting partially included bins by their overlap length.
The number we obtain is 0.3 angstrom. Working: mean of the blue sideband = 13.1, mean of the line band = 13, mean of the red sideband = 13.2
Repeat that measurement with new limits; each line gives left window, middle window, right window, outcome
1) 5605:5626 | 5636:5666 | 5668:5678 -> 0.42 angstrom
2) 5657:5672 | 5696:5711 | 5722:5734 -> 0.15 angstrom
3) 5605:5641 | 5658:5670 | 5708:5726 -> 0.31 angstrom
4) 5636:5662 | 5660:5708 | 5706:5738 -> -0.27 angstrom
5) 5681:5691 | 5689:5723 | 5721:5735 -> 0.13 angstrom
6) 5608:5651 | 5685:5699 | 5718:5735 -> 0.01 angstrom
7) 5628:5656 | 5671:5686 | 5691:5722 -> -0.12 angstrom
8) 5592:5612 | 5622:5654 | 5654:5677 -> -0.59 angstrom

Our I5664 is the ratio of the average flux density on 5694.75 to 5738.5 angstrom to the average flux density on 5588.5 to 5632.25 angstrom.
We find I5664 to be 1.0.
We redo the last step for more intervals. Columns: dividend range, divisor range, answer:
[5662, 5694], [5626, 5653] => 0.99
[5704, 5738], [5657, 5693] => 1.01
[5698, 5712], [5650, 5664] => 1.00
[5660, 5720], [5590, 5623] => 1.01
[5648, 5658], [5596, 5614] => 1.01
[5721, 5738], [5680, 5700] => 1.01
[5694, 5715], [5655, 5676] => 1.00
